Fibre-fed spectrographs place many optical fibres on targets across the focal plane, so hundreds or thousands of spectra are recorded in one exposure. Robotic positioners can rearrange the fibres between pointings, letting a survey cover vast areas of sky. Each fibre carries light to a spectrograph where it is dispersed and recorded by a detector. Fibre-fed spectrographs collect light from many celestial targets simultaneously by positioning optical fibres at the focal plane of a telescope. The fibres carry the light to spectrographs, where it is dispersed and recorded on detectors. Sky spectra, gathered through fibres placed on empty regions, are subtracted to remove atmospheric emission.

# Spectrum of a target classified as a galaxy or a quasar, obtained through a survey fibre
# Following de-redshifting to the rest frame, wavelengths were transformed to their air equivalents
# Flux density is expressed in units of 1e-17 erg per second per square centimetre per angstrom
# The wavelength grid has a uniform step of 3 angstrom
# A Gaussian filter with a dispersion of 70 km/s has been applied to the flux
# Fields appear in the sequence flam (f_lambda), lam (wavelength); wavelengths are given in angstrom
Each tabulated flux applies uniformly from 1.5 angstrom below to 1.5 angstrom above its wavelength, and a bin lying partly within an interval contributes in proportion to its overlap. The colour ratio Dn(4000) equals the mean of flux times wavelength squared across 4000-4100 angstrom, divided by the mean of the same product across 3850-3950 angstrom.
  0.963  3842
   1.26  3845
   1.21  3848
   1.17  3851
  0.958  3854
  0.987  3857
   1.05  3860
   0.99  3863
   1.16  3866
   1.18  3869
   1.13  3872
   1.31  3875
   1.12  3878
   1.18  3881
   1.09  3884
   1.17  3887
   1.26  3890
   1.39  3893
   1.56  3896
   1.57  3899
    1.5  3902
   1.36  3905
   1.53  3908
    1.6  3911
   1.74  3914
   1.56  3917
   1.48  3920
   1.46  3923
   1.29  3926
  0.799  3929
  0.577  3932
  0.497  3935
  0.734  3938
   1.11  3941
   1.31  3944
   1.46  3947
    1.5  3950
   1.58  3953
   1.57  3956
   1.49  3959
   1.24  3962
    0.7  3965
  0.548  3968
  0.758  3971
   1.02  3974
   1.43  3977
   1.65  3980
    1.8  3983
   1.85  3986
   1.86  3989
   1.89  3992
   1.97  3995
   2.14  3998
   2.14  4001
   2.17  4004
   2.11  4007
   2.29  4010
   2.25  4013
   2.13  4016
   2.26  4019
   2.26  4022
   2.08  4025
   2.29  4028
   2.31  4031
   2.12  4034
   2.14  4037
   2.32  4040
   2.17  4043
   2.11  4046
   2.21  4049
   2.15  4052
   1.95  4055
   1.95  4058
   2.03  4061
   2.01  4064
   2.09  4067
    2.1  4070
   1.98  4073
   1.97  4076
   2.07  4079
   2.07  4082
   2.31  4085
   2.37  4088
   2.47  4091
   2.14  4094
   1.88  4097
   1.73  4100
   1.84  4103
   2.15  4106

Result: 1.88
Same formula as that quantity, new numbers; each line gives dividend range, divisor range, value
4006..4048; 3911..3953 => 1.89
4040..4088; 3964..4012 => 1.31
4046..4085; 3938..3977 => 1.84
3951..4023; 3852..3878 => 1.66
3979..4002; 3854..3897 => 1.73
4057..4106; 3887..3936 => 1.70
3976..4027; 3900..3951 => 1.67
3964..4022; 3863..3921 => 1.37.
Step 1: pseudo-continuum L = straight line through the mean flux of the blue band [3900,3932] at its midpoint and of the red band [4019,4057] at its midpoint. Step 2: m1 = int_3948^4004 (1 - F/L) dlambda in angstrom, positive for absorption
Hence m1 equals 8.3 angstrom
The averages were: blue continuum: 1.39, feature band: 1.52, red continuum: 2.18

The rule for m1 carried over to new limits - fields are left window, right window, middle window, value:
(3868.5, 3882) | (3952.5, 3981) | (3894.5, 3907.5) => -3.49 angstrom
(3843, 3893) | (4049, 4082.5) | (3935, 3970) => 8.22 angstrom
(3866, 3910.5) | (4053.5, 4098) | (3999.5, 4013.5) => -2.96 angstrom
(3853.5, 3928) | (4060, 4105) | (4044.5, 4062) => -1.01 angstrom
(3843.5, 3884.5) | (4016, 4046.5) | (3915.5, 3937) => 6.08 angstrom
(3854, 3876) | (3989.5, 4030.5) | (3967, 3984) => 6.31 angstrom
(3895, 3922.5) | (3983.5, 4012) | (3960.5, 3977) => 8.55 angstrom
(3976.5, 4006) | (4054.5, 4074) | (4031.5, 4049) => -1.76 angstrom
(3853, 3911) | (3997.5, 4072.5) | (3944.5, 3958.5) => 1.26 angstrom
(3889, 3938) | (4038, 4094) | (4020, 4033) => -2.14 angstrom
